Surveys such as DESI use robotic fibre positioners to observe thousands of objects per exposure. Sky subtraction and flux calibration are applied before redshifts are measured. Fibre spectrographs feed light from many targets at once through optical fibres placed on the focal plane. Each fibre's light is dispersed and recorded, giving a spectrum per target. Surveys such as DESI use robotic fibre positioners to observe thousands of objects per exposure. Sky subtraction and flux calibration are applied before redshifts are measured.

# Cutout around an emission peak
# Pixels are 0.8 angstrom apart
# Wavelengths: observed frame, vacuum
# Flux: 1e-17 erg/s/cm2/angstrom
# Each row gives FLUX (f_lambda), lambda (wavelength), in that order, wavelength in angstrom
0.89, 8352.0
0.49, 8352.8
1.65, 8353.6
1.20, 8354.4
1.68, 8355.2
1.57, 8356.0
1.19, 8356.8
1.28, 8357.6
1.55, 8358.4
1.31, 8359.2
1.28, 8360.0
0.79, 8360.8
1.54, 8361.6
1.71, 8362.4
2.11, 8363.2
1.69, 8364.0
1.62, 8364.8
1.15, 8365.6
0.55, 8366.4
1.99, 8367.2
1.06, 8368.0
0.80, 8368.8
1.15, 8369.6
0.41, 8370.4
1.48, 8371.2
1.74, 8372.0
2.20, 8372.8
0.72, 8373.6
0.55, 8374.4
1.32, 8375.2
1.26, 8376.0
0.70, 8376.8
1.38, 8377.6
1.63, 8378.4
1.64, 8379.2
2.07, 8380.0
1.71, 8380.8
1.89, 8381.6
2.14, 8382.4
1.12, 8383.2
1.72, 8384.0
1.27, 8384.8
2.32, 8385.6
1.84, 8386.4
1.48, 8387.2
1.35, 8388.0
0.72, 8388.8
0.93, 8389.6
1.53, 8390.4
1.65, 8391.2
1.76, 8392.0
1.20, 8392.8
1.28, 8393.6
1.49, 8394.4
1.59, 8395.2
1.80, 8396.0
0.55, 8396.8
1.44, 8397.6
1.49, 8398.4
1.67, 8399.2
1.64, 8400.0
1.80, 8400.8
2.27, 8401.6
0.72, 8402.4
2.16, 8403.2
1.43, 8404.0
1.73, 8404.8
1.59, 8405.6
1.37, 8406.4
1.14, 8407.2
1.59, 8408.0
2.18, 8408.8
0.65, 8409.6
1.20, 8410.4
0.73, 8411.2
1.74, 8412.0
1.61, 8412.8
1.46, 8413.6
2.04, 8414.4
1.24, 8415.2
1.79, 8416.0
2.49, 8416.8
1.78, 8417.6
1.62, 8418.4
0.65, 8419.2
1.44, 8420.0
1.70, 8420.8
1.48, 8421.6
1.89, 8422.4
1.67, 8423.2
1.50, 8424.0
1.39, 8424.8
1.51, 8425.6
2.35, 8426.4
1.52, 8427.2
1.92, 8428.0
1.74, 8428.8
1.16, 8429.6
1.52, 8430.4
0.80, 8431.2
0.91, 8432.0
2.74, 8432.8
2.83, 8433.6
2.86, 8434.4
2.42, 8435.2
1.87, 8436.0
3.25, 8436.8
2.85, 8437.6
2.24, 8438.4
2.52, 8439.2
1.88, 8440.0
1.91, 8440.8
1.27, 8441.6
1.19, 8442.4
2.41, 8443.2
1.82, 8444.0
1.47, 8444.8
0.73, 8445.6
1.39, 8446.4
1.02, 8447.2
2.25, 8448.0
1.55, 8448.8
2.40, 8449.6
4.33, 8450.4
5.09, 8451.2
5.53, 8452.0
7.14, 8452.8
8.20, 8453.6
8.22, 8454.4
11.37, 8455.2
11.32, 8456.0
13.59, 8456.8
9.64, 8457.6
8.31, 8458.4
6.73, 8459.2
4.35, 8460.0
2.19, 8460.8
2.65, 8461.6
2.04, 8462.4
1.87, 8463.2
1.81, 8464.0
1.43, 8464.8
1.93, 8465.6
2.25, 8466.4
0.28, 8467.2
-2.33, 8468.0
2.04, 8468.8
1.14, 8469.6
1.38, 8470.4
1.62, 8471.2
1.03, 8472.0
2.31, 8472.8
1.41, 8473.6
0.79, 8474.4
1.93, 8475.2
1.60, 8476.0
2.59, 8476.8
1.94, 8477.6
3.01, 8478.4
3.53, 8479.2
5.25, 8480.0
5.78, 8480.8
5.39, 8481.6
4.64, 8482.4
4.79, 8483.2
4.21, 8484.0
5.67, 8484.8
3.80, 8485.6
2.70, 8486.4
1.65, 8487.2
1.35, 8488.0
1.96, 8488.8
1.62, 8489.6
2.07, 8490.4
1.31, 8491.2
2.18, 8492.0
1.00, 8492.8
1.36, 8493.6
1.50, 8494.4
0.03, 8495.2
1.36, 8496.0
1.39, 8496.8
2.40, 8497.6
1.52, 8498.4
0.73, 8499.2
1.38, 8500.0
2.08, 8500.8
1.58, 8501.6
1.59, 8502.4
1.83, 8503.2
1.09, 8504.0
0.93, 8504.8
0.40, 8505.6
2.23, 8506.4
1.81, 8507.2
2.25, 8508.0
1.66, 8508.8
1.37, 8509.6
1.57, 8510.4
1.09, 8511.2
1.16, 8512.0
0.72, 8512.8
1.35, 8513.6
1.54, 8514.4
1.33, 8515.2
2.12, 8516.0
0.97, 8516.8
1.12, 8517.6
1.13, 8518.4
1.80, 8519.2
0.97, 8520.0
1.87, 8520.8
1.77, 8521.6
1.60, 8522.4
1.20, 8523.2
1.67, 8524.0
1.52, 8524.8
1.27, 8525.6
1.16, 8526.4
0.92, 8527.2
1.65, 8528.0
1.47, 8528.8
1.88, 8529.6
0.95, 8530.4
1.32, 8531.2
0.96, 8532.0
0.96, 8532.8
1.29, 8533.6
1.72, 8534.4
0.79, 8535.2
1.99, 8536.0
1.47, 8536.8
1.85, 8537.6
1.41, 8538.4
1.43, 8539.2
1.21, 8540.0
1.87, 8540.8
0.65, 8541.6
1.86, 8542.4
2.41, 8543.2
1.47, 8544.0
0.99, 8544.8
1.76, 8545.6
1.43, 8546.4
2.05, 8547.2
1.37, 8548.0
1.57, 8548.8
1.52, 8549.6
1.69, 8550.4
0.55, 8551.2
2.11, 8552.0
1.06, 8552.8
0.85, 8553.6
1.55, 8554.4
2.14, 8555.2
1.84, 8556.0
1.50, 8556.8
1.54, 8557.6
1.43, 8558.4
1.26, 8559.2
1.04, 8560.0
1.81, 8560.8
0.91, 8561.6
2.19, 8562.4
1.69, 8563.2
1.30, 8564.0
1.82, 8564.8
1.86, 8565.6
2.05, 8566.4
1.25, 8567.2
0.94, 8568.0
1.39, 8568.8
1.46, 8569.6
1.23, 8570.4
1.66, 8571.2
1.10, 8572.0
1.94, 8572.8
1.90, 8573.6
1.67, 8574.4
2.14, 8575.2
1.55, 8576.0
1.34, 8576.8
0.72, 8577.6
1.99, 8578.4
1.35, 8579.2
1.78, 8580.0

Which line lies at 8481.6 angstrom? [N II]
